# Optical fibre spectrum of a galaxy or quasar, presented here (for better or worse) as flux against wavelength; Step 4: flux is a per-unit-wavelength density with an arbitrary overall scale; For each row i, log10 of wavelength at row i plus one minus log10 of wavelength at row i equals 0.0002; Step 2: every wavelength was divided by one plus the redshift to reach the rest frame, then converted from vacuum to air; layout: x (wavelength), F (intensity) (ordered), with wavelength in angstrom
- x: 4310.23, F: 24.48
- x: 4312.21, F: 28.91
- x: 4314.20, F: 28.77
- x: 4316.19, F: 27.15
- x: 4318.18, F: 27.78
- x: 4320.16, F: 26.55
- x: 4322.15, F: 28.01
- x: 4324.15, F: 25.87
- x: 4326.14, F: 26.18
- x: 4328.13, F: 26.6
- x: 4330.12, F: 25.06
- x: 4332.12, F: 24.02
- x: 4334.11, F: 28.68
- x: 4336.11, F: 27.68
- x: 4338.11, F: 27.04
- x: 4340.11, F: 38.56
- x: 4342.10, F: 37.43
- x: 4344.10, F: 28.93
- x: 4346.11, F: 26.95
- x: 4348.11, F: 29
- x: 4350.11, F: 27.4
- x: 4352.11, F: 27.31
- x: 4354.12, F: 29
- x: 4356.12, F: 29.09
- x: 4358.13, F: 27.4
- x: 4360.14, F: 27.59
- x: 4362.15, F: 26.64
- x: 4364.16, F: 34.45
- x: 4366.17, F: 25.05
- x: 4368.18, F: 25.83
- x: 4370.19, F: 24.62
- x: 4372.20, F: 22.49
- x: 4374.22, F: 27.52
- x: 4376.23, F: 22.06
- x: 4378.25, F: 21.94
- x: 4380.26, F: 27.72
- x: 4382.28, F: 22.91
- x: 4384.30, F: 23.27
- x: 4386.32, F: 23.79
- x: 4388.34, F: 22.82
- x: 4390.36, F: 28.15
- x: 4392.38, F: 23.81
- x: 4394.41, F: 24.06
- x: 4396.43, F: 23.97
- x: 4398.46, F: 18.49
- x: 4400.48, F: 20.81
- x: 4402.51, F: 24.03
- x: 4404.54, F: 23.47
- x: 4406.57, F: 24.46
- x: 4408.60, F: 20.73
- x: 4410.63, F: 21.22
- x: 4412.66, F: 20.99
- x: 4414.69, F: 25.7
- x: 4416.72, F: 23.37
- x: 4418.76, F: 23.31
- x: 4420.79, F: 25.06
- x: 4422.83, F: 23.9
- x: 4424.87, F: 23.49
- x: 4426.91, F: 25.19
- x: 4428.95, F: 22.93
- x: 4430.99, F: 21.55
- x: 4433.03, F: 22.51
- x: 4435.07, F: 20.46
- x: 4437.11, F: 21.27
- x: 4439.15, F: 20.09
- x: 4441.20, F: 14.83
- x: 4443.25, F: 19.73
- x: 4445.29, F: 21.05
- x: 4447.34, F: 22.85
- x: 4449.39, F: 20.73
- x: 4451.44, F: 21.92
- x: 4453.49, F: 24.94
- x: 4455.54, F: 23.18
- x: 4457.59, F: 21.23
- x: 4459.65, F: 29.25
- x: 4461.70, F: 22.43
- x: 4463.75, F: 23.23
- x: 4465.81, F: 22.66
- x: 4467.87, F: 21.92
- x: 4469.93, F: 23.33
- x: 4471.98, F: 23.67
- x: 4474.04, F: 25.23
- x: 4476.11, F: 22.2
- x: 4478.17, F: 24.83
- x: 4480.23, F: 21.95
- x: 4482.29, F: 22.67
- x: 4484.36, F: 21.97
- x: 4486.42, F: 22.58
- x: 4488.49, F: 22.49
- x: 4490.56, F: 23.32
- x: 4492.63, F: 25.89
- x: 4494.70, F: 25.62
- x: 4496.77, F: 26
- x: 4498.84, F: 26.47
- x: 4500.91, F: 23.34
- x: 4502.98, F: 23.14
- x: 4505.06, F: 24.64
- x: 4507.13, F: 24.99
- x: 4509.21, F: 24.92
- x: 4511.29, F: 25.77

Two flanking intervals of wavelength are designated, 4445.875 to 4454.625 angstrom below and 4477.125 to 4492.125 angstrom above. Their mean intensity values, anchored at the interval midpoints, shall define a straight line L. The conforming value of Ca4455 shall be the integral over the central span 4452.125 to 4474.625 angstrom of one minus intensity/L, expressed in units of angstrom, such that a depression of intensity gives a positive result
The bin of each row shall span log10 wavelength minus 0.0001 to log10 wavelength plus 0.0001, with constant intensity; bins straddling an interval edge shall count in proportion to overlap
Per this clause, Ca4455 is -1.0 angstrom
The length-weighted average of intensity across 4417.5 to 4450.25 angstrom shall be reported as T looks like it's 21.8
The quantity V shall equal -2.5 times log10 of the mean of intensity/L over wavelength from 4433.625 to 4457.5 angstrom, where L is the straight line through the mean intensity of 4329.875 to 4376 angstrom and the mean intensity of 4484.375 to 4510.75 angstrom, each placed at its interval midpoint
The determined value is 0.22 mag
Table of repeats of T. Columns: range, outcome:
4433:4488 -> 22.3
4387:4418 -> 23.1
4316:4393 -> 27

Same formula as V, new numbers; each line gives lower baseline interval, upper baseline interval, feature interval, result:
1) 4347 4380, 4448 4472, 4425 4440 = 0.10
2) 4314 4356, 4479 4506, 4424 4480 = 0.12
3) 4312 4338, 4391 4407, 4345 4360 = -0.10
